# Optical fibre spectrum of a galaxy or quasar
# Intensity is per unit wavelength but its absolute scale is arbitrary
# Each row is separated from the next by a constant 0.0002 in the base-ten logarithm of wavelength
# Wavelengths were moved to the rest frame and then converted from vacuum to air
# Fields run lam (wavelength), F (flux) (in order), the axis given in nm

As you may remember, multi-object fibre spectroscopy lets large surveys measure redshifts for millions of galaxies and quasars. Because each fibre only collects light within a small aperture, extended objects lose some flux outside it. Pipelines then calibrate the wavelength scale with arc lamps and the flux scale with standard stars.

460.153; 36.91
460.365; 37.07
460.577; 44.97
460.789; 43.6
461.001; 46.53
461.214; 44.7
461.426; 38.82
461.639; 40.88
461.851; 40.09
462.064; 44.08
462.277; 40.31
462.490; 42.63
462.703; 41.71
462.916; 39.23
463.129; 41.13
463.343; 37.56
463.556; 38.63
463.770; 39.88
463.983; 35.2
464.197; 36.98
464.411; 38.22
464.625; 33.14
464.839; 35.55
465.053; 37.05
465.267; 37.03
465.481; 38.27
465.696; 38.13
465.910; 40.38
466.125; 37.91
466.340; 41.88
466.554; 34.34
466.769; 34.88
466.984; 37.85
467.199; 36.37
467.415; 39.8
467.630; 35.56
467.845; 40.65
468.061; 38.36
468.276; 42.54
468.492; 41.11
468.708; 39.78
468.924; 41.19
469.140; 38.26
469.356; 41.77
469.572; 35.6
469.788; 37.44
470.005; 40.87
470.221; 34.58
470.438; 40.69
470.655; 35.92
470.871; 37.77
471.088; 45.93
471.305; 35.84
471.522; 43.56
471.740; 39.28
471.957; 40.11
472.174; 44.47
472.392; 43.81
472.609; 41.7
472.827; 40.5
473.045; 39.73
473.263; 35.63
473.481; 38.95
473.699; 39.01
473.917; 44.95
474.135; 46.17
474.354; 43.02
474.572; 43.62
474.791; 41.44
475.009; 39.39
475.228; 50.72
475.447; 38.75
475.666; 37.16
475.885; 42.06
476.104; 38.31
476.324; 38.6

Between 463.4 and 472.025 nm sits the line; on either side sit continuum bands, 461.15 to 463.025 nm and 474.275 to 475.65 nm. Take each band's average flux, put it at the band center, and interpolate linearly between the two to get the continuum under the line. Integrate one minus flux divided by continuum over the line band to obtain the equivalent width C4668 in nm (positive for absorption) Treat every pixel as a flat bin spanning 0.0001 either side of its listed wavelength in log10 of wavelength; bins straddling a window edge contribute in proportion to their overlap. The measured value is 0.69 nm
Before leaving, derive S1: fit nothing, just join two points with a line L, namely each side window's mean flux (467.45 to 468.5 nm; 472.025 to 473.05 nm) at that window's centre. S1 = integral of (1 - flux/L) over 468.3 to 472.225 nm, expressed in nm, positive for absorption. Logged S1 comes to 0.11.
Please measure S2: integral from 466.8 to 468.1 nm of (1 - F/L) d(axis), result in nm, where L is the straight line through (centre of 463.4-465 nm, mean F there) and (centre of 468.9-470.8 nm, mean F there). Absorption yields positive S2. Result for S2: -0.006 nm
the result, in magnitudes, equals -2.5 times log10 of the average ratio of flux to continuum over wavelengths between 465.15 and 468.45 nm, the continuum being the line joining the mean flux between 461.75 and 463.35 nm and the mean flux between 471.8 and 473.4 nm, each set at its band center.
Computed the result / 0.071 mag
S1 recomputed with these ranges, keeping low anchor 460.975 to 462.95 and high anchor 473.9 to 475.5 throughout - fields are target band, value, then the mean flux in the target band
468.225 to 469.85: 0.12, 39.7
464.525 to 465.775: 0.17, 36.5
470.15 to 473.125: 0.19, 40.4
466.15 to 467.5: 0.16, 37.5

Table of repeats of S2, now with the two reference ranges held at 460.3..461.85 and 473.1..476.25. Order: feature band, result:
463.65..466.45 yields 0.29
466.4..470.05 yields 0.28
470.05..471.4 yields 0.10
